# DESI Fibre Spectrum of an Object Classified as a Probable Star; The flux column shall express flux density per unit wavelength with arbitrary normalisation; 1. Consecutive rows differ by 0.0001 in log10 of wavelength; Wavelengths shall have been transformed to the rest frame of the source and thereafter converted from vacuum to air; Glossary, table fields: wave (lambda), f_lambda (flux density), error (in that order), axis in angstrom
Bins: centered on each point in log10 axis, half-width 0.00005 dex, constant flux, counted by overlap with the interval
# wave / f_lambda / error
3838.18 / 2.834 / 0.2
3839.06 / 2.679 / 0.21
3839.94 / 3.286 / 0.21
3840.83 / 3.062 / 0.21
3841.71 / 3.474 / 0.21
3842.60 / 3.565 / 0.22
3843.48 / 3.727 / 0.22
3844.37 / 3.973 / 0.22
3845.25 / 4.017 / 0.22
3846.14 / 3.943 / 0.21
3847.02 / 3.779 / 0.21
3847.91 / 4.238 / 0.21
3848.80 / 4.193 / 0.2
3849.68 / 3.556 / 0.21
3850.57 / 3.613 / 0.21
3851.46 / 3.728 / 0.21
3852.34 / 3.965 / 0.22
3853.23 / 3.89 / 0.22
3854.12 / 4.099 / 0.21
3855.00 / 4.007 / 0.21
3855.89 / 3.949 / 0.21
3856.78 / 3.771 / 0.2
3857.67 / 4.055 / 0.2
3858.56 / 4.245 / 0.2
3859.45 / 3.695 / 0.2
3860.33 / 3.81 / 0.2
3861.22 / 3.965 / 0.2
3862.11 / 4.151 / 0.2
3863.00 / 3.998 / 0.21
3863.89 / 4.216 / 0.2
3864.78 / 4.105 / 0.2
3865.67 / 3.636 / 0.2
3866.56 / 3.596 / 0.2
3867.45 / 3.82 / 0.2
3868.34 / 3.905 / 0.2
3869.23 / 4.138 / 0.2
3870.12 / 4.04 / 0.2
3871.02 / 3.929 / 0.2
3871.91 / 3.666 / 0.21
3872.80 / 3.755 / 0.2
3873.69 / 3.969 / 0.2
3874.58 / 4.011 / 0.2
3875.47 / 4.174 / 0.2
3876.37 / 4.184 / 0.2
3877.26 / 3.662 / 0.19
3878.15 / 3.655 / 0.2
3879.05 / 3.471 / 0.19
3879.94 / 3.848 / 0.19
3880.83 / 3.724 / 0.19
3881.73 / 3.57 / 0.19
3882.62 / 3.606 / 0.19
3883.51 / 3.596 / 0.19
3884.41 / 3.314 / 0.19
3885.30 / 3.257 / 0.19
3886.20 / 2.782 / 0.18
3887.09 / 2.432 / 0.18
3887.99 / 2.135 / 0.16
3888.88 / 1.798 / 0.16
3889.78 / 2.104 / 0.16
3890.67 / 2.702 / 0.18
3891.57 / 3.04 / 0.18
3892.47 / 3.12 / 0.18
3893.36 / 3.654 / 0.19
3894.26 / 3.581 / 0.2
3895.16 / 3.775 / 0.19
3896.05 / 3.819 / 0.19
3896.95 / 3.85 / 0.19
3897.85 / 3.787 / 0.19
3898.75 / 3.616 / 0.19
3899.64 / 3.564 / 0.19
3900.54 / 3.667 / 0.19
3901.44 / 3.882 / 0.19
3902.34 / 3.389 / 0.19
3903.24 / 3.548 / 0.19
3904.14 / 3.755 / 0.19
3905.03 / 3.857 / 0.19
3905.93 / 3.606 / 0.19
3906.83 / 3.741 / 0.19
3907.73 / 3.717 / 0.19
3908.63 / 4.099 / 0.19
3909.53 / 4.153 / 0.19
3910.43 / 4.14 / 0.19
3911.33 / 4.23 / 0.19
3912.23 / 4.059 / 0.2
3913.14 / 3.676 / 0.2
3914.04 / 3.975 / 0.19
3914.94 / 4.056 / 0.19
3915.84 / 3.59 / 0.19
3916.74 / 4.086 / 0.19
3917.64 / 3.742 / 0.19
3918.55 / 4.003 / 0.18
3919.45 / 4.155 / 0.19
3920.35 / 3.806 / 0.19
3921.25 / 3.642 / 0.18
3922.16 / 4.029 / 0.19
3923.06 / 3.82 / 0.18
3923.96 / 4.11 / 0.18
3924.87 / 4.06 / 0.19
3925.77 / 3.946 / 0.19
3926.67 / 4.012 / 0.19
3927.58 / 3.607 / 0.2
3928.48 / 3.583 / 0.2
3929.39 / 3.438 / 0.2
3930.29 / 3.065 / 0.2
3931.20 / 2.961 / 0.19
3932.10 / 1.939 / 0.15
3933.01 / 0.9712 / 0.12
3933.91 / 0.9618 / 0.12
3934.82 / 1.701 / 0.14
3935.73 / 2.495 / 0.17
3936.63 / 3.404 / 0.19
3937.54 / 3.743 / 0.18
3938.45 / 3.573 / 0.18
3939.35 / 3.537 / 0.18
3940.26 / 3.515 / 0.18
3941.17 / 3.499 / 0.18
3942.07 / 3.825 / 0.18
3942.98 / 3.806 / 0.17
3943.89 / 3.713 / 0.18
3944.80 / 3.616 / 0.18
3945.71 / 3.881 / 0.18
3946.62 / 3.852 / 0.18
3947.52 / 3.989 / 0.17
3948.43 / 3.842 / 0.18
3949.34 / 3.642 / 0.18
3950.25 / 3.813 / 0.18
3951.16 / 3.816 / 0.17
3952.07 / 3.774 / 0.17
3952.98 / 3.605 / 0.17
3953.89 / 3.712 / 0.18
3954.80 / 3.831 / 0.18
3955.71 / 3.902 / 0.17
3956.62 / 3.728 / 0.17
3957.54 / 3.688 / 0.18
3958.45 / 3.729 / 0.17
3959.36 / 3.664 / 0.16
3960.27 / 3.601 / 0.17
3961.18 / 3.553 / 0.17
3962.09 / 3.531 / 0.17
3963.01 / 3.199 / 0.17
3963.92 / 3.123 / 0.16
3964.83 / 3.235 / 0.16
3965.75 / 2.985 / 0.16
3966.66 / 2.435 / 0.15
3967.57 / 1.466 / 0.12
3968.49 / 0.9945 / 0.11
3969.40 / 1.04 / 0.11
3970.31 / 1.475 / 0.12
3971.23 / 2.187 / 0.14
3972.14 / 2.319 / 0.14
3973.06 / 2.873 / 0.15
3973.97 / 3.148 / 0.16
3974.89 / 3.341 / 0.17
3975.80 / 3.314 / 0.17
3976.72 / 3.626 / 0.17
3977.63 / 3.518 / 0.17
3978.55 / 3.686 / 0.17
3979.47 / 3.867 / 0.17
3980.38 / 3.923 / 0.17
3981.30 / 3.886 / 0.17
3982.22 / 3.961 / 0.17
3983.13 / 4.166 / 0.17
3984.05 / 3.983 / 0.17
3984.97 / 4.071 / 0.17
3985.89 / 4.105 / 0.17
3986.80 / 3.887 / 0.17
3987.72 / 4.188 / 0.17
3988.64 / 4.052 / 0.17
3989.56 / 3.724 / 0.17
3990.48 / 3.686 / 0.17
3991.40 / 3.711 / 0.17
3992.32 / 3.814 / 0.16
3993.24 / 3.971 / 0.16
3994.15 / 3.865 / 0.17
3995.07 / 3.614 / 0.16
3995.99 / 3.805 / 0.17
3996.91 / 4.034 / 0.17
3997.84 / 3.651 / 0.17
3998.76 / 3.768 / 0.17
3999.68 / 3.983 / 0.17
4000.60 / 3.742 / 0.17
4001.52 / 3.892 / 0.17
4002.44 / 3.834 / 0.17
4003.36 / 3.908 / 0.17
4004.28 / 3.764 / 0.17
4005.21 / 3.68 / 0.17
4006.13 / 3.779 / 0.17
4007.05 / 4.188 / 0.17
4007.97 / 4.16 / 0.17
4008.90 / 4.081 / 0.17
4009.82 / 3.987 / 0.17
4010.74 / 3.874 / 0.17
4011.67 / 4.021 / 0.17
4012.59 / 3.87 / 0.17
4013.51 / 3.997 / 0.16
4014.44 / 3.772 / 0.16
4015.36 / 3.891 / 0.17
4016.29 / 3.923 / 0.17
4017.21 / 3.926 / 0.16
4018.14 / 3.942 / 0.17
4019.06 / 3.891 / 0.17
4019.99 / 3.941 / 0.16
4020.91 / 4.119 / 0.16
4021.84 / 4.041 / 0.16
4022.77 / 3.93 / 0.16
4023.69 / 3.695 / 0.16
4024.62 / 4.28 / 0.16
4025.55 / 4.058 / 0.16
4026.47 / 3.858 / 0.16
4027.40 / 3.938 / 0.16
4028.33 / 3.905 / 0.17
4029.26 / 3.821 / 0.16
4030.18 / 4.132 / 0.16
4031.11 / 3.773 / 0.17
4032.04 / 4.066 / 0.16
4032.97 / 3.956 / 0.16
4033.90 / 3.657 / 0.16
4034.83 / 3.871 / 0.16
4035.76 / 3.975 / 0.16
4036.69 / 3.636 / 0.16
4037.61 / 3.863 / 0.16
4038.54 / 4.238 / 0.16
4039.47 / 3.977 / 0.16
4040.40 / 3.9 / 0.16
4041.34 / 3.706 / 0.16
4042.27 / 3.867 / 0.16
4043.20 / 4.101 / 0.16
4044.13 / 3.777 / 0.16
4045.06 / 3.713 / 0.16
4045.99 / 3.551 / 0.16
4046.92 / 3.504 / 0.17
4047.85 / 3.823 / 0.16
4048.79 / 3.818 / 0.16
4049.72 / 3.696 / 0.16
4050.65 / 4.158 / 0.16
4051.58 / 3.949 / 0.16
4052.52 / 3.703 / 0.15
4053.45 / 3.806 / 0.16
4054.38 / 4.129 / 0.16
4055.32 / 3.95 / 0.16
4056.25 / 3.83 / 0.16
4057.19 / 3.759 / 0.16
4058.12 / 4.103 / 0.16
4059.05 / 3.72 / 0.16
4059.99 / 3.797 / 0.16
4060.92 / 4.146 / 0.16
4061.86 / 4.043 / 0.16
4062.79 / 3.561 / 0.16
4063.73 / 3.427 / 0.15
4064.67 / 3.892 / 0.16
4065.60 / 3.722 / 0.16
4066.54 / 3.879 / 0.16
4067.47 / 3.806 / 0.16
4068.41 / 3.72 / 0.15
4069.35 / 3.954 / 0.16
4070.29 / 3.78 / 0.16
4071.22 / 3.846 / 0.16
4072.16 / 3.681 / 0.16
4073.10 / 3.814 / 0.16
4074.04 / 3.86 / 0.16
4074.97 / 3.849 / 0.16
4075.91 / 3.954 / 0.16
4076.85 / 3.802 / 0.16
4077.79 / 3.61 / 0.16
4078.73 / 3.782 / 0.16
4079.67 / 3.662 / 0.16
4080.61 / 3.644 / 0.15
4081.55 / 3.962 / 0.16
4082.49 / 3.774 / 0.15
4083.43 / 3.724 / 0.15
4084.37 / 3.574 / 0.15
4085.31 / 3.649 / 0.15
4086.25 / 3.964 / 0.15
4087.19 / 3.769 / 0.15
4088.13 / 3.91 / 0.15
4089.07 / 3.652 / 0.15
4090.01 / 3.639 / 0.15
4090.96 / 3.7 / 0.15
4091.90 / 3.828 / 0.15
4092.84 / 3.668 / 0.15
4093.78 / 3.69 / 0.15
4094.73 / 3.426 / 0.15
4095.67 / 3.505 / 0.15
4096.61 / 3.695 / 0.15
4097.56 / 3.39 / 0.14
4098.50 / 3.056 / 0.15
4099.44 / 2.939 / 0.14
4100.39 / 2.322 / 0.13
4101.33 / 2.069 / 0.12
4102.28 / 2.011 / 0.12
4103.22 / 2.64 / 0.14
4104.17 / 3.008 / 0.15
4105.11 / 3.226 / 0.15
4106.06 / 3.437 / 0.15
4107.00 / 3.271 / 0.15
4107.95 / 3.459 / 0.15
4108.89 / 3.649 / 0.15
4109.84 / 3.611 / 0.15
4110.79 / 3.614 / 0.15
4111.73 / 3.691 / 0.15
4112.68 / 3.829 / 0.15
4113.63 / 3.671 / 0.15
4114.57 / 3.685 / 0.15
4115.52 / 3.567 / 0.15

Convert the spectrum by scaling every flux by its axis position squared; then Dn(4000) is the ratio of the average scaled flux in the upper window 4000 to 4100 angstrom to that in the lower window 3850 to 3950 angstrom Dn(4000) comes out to 1.14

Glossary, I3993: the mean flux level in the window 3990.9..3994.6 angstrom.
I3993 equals 3.85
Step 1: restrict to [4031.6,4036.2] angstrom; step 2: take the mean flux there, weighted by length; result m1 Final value 3.9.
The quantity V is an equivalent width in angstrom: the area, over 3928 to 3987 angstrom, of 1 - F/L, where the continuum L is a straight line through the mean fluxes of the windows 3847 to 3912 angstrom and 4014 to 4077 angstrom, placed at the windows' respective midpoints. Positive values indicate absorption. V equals 8.0 angstrom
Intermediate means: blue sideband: 3.69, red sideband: 3.87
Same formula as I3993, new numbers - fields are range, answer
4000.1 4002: 3.83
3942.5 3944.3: 3.75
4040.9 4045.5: 3.84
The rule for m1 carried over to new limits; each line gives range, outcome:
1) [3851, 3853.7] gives 3.86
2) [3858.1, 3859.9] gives 3.98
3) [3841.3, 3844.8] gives 3.68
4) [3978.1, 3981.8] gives 3.84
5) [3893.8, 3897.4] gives 3.75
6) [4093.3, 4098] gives 3.54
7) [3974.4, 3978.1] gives 3.45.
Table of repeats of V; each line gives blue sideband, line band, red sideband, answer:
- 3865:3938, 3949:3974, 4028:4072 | 4.0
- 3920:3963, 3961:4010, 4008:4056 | 2.9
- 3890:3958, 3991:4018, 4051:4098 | -1.4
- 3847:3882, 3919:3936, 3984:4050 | 3.1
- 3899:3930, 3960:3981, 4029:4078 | 5.2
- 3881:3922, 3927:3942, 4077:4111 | 2.7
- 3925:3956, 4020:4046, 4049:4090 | -1.6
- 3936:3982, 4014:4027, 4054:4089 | -1.3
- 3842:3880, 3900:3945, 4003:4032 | 4.2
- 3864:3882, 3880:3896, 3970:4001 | 3.0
